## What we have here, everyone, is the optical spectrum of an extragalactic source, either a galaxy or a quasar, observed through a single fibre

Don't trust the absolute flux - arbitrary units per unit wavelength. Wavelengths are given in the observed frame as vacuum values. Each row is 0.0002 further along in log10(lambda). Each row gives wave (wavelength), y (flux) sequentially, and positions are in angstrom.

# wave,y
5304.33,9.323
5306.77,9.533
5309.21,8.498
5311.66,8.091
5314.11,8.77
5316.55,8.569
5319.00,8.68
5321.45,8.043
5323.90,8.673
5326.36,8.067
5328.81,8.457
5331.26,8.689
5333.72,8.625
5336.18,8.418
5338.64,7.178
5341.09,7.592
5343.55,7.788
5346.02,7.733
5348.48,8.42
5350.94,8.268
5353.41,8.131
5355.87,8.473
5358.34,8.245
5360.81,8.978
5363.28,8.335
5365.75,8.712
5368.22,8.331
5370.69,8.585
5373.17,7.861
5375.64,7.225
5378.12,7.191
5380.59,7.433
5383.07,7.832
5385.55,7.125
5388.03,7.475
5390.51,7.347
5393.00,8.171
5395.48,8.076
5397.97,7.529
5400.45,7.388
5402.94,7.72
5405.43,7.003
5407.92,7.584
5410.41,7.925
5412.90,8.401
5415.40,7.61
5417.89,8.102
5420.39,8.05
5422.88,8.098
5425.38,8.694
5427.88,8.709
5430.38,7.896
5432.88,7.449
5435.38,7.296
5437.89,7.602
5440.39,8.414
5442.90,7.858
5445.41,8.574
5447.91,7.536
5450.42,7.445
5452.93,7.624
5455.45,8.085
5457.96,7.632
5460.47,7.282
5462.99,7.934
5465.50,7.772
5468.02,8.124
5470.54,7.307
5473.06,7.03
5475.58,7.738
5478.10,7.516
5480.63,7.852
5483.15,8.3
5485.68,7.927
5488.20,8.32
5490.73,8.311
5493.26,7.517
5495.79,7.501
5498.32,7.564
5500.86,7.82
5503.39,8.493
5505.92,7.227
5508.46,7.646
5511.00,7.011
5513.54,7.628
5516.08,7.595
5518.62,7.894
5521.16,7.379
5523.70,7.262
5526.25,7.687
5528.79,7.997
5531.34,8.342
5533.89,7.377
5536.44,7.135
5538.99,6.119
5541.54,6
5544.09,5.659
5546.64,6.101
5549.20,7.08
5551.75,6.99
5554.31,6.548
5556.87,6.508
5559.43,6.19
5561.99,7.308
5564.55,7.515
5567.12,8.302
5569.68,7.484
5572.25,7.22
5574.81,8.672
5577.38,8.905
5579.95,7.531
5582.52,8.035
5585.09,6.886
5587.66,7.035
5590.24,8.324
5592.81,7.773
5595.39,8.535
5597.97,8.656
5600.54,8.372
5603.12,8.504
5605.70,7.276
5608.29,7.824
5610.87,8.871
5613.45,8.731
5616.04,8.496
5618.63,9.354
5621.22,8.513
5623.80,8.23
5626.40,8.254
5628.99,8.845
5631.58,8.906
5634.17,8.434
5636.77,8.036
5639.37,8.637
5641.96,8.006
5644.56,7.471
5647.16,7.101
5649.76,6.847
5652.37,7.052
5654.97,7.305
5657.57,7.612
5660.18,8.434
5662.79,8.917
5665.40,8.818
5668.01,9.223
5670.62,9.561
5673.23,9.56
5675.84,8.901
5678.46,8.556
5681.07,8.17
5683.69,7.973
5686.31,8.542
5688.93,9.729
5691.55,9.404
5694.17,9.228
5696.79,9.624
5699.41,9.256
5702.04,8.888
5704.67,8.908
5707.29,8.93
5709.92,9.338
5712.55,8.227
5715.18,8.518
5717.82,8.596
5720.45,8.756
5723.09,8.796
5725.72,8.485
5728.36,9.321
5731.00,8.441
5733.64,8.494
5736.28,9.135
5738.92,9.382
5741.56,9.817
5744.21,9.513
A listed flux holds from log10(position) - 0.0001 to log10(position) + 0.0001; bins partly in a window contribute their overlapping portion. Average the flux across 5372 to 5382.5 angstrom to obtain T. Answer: 7.46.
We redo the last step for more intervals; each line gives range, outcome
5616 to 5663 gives 8.1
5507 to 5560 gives 7.06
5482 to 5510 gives 7.86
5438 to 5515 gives 7.76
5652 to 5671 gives 8.37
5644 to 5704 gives 8.55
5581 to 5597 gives 7.78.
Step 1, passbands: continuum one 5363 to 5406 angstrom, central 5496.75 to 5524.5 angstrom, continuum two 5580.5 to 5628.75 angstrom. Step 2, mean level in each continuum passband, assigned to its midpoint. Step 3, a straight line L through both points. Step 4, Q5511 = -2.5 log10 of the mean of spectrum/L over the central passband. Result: 0.06 mag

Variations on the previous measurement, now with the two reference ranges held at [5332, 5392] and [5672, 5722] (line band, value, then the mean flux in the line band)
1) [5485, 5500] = 0.065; 7.85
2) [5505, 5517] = 0.133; 7.42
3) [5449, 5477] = 0.085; 7.63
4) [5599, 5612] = 0.061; 8.17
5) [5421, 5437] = 0.019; 8.02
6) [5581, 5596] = 0.116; 7.73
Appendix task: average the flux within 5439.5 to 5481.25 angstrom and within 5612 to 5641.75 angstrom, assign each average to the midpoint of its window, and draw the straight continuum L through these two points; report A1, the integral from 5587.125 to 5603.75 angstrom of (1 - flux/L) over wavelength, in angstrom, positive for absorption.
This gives 0.4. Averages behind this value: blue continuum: 7.74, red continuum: 8.57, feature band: 8.21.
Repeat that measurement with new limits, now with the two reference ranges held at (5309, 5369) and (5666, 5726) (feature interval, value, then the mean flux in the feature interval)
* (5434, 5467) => 2.82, 7.77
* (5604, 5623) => 0.76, 8.43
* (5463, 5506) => 3.80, 7.8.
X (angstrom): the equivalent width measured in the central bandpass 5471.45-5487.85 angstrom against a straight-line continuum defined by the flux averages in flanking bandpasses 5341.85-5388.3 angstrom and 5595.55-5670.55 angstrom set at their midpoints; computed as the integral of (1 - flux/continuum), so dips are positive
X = 0.7 angstrom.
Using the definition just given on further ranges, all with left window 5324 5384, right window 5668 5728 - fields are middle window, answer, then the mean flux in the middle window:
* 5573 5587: 1.2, 7.94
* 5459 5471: 1.0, 7.71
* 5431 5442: 0.8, 7.71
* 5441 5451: 0.5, 7.92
